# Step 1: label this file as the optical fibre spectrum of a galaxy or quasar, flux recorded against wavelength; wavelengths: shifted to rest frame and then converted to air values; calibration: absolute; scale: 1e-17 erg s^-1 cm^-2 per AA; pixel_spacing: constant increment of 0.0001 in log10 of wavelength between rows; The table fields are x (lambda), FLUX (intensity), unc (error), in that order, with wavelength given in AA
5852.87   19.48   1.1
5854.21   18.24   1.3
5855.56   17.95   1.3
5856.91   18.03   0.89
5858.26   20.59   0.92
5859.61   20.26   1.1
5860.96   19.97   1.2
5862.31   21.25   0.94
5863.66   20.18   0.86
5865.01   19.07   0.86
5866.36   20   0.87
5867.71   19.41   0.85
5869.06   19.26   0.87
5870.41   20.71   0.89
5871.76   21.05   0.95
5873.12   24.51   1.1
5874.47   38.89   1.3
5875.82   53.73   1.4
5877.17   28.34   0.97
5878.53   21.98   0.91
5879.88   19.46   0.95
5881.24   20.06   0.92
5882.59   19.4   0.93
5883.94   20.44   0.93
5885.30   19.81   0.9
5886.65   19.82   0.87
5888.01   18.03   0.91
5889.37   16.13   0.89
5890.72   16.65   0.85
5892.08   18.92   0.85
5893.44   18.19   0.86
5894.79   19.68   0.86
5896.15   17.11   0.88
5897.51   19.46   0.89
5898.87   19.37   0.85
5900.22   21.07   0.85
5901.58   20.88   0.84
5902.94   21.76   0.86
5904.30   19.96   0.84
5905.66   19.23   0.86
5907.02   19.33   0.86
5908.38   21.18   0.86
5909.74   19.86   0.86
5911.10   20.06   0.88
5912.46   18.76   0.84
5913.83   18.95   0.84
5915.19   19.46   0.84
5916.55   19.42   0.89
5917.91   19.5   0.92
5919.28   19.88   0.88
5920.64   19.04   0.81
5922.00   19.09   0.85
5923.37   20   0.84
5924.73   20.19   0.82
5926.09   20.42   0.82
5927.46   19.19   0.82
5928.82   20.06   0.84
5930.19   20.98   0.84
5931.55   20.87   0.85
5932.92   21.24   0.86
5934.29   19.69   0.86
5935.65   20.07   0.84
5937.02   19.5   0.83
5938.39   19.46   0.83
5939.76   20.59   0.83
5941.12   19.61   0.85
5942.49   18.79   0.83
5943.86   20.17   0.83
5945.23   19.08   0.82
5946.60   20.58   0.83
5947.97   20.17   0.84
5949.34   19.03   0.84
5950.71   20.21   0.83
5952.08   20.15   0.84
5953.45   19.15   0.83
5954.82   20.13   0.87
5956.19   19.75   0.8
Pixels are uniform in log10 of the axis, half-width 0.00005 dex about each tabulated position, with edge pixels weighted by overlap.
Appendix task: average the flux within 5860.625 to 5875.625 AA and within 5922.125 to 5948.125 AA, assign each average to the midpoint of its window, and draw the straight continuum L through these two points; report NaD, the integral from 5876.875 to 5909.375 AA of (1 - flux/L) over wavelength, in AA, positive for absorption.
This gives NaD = 3.4 AA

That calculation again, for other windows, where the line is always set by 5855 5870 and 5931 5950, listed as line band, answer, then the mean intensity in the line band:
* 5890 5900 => 0.59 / 18.6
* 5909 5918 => 0.17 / 19.4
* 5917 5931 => 0.01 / 19.8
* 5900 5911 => -0.31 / 20.4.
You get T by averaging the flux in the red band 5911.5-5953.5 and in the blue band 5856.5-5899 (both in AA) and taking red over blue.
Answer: 0.92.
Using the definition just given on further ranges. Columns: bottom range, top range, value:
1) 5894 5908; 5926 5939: 1.02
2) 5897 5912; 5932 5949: 0.99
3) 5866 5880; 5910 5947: 0.75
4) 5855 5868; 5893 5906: 1.00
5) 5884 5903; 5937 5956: 1.04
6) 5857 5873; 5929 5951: 0.99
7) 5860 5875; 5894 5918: 0.90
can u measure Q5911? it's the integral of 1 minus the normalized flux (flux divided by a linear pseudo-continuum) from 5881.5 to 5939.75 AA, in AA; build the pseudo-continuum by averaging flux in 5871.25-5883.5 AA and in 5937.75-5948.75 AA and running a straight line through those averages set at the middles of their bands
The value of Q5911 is 9.4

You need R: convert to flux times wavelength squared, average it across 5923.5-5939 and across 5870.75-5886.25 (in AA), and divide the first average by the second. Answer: 0.79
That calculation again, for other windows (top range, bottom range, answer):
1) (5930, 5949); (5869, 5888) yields 0.83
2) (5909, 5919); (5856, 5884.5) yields 0.85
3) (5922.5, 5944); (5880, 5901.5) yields 1.07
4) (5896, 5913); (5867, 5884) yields 0.79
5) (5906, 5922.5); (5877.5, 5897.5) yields 1.03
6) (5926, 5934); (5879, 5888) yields 1.05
